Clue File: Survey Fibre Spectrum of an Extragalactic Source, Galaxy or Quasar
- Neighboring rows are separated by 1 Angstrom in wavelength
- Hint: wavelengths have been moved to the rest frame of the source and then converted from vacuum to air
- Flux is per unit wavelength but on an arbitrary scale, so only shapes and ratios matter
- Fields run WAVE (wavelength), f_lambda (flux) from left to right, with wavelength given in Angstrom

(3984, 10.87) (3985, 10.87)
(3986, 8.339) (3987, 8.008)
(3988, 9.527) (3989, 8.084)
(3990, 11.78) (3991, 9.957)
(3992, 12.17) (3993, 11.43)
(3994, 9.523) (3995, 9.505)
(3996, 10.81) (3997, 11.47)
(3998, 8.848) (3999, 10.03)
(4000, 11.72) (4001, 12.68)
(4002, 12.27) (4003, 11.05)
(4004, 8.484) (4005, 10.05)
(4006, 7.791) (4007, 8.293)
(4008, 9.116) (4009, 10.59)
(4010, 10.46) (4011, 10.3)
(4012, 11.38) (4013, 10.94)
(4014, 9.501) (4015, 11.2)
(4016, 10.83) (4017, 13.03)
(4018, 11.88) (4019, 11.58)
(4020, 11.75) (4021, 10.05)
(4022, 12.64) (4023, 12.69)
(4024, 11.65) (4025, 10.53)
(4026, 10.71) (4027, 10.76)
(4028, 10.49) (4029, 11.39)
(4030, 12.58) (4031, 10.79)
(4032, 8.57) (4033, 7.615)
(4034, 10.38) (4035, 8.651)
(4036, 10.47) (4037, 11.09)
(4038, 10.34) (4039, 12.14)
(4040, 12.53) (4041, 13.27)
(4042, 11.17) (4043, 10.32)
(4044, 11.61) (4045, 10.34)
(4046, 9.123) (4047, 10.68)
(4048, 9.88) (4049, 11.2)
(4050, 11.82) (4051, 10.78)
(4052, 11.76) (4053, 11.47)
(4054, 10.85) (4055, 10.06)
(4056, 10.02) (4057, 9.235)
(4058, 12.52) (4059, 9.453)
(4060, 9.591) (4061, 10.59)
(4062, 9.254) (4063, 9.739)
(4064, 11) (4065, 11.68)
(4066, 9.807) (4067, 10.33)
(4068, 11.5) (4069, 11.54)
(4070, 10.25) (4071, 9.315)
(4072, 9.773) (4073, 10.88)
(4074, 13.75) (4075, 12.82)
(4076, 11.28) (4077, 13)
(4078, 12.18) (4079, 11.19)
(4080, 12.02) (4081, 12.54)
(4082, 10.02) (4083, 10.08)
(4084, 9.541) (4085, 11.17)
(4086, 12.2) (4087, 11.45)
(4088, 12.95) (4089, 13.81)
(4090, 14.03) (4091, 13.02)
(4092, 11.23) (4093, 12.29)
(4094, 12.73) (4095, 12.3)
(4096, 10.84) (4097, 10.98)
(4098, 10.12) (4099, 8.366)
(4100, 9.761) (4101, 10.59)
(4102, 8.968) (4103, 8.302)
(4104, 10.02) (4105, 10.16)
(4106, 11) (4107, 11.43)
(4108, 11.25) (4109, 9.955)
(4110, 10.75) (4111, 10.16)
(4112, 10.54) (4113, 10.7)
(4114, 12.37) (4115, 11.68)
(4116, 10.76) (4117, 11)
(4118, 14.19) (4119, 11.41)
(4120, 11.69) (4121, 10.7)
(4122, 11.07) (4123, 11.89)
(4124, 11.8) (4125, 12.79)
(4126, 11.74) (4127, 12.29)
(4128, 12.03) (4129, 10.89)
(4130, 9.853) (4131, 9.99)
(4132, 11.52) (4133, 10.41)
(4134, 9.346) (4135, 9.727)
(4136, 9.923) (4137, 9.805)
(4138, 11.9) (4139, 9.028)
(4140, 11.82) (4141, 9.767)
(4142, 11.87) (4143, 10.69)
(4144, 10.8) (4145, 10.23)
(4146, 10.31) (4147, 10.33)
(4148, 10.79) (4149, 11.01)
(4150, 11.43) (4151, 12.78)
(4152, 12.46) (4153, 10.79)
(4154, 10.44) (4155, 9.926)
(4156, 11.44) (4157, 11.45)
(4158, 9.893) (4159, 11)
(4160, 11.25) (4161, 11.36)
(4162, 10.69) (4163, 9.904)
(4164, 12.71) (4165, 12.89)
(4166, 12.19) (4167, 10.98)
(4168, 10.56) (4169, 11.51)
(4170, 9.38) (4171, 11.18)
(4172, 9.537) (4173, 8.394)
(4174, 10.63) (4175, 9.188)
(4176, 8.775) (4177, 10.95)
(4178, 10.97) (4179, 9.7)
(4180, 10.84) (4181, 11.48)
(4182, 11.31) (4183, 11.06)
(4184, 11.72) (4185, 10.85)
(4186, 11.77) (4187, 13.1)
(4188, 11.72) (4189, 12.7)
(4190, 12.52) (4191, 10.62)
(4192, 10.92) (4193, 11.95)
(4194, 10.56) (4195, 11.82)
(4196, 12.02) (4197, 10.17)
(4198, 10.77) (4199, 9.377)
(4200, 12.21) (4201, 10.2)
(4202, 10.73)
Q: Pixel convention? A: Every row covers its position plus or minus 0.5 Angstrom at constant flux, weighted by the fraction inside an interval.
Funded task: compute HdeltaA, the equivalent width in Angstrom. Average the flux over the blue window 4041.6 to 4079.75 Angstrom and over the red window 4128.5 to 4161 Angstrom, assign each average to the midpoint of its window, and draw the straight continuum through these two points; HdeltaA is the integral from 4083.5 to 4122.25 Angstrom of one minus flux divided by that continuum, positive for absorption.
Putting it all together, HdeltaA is -1.38 Angstrom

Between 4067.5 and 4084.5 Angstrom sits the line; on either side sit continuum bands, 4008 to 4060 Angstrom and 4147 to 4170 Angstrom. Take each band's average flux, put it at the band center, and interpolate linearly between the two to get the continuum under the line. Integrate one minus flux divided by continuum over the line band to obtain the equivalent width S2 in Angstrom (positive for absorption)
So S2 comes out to -0.5 Angstrom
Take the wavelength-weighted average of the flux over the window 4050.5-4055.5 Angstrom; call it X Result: 11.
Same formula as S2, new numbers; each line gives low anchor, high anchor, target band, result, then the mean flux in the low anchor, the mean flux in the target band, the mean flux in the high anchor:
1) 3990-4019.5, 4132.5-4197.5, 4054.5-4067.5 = 0.56 Angstrom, 10.6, 10.3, 10.9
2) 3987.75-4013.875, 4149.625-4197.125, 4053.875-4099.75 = -2.16 Angstrom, 10.3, 11.2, 11.1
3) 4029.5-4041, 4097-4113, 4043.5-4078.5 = -1.38 Angstrom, 10.6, 10.8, 10.1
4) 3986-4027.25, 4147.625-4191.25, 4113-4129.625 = -1.24 Angstrom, 10.6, 11.7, 11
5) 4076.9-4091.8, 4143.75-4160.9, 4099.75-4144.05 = 2.05 Angstrom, 11.9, 10.9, 11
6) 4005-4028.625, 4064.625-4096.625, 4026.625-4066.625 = 1.93 Angstrom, 10.8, 10.6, 11.6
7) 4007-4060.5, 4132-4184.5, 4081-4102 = -1.10 Angstrom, 10.8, 11.3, 10.7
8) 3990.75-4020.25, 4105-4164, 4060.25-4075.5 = 0.02 Angstrom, 10.6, 10.8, 11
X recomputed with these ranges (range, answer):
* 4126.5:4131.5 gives 11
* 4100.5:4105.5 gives 9.61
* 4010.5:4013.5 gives 10.9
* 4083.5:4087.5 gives 11.1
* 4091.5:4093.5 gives 11.8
